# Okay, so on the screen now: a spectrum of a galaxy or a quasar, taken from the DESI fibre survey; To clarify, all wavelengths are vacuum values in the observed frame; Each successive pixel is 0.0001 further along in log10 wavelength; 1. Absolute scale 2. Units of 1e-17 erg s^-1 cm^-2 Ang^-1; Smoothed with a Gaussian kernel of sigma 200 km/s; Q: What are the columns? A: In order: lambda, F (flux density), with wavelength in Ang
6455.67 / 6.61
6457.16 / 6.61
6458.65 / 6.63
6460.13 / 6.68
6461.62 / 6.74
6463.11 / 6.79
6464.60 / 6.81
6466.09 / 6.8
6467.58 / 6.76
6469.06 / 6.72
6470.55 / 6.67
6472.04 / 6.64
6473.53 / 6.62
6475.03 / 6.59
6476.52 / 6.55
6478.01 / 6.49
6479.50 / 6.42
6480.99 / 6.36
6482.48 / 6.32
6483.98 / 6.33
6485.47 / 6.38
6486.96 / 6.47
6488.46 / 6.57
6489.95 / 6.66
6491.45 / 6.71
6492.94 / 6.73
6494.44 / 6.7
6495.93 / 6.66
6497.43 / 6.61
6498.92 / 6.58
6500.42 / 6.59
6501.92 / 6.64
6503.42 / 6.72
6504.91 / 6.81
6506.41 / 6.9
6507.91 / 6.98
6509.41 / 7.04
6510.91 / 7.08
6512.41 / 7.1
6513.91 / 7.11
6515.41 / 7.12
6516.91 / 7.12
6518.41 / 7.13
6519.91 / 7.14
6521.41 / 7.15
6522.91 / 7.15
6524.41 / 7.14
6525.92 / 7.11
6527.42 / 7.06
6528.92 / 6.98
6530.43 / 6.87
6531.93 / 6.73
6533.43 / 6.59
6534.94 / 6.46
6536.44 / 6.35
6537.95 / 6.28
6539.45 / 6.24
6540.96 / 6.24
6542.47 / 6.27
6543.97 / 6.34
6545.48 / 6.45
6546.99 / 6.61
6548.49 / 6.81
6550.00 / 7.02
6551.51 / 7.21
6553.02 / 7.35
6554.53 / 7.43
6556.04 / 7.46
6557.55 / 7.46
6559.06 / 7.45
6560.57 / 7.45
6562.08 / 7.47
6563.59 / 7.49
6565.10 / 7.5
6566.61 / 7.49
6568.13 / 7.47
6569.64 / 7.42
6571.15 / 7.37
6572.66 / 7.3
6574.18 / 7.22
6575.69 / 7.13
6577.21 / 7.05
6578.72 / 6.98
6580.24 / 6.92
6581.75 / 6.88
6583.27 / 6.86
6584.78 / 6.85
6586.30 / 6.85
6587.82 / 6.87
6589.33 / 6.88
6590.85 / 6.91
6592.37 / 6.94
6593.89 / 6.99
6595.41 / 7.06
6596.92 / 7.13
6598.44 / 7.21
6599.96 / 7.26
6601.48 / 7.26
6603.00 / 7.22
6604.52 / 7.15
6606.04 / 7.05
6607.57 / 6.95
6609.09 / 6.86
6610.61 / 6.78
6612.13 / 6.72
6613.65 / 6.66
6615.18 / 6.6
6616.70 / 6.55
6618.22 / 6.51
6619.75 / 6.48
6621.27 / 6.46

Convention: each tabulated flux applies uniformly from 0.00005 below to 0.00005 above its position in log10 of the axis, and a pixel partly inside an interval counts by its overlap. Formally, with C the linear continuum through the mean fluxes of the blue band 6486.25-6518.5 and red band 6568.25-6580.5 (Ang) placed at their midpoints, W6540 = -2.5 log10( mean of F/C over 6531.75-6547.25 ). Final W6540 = 0.10 mag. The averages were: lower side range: 6.81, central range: 6.4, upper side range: 7.2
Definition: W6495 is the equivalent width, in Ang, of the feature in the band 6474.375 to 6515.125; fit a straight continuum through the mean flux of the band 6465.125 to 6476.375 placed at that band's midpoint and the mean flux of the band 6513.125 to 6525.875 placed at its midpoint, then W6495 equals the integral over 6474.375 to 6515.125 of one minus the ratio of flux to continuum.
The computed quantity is 1.3 Ang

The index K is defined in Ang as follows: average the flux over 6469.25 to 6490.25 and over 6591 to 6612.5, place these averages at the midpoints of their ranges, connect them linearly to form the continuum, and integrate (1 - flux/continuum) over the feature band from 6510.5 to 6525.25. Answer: -1.00 Ang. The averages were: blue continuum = 6.51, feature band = 7.12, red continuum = 7.04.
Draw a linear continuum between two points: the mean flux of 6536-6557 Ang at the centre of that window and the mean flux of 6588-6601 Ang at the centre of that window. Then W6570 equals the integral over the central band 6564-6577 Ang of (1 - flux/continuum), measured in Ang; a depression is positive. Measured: -0.9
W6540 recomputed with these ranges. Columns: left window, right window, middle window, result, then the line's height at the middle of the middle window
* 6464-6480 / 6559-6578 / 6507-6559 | 0.03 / 7.1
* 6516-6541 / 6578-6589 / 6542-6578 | -0.05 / 6.86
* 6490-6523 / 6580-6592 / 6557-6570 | -0.09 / 6.88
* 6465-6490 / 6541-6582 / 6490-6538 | -0.01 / 6.81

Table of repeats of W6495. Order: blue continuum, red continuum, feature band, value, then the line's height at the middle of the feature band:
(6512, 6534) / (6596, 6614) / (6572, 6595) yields 0.2 Ang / 7.03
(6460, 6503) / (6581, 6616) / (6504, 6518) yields -0.7 Ang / 6.69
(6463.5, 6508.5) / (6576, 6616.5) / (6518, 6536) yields -0.5 Ang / 6.75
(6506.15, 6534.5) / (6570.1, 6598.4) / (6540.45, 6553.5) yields 0.6 Ang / 7.02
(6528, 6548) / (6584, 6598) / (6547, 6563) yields -1.5 Ang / 6.65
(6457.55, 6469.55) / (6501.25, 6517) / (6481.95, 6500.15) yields 0.8 Ang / 6.87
